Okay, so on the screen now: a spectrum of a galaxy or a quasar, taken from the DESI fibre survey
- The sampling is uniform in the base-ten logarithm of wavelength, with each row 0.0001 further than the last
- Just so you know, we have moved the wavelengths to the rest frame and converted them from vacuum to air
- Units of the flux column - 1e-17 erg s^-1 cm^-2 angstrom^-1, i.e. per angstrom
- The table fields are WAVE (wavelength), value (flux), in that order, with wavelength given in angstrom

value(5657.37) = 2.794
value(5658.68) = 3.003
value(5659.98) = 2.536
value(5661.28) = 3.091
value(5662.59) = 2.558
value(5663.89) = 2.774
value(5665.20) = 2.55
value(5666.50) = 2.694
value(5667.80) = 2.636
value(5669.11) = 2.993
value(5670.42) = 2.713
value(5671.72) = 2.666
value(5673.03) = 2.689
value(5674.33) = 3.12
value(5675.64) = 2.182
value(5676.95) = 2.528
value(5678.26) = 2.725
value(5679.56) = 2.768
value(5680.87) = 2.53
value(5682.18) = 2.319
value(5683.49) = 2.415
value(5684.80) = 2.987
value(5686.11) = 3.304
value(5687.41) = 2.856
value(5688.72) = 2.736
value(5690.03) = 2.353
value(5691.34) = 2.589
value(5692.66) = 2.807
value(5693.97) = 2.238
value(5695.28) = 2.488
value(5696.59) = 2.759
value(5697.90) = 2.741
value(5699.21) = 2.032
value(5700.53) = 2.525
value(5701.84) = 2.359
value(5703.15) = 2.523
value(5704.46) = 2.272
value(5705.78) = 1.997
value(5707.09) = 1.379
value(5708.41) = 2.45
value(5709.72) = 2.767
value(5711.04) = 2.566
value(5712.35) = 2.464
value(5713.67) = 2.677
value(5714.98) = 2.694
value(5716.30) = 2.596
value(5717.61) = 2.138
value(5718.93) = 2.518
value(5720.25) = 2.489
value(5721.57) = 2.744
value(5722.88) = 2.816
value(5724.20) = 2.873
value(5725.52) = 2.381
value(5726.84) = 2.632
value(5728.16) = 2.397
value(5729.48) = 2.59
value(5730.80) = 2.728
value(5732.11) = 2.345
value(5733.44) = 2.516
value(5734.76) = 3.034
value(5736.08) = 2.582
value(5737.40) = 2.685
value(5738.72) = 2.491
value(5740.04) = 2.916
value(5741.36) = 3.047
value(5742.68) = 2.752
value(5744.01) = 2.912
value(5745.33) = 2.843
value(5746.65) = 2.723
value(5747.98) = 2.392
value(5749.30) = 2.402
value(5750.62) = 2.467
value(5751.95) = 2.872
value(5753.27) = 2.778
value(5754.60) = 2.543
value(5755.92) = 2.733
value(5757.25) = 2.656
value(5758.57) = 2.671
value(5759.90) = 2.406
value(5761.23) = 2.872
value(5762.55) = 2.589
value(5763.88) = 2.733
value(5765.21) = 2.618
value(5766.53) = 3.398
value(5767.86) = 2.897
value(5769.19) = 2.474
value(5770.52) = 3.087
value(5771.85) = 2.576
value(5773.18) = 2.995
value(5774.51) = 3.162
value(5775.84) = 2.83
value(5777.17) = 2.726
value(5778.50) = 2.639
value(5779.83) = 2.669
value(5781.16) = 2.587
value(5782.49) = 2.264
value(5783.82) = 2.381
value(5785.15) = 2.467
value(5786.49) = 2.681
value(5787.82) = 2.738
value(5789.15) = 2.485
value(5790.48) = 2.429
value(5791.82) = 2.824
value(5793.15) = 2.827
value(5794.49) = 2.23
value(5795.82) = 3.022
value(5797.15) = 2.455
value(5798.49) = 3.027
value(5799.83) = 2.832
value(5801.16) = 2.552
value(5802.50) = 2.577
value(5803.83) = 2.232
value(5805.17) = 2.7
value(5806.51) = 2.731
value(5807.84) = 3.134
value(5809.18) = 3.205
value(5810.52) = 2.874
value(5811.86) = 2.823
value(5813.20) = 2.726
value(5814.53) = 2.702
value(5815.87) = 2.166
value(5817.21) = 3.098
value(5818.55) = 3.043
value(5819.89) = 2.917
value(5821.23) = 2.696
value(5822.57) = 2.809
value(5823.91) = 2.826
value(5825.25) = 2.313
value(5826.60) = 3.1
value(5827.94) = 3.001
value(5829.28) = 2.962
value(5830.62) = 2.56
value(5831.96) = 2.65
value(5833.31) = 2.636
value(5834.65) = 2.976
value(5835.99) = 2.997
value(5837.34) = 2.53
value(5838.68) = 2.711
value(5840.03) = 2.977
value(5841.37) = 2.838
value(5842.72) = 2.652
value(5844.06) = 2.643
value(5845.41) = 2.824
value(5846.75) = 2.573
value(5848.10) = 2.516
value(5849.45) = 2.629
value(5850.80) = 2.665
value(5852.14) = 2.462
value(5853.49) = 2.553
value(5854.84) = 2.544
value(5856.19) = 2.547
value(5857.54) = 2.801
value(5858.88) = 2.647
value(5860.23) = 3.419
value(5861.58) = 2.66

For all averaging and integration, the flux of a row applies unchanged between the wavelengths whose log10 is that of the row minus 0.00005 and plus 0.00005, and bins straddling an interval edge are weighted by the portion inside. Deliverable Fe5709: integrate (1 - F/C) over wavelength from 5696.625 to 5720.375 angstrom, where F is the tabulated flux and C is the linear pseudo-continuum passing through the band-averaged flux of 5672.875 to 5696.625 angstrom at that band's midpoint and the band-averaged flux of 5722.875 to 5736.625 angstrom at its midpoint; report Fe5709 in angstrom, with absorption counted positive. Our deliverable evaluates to 2.0 angstrom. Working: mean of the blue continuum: 2.65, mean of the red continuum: 2.62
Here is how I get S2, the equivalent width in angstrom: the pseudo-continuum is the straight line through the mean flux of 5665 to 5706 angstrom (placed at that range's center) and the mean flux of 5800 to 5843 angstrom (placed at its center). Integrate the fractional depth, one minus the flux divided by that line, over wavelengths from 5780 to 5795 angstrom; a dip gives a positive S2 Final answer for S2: 1.0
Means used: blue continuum 2.6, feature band 2.54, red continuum 2.77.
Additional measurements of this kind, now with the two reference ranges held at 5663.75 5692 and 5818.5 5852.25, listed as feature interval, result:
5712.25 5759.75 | 1.2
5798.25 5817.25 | 0.0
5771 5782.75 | -0.1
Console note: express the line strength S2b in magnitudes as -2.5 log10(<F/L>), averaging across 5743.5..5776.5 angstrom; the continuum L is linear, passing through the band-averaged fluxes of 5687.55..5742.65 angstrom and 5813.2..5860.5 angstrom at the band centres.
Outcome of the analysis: -0.05 mag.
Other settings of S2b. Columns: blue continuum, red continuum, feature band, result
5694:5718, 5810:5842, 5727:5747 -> -0.08 mag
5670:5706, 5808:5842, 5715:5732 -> 0.03 mag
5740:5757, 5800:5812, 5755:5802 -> 0.01 mag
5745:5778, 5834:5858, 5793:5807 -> 0.03 mag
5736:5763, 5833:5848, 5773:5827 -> 0.00 mag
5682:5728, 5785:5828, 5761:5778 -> -0.07 mag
